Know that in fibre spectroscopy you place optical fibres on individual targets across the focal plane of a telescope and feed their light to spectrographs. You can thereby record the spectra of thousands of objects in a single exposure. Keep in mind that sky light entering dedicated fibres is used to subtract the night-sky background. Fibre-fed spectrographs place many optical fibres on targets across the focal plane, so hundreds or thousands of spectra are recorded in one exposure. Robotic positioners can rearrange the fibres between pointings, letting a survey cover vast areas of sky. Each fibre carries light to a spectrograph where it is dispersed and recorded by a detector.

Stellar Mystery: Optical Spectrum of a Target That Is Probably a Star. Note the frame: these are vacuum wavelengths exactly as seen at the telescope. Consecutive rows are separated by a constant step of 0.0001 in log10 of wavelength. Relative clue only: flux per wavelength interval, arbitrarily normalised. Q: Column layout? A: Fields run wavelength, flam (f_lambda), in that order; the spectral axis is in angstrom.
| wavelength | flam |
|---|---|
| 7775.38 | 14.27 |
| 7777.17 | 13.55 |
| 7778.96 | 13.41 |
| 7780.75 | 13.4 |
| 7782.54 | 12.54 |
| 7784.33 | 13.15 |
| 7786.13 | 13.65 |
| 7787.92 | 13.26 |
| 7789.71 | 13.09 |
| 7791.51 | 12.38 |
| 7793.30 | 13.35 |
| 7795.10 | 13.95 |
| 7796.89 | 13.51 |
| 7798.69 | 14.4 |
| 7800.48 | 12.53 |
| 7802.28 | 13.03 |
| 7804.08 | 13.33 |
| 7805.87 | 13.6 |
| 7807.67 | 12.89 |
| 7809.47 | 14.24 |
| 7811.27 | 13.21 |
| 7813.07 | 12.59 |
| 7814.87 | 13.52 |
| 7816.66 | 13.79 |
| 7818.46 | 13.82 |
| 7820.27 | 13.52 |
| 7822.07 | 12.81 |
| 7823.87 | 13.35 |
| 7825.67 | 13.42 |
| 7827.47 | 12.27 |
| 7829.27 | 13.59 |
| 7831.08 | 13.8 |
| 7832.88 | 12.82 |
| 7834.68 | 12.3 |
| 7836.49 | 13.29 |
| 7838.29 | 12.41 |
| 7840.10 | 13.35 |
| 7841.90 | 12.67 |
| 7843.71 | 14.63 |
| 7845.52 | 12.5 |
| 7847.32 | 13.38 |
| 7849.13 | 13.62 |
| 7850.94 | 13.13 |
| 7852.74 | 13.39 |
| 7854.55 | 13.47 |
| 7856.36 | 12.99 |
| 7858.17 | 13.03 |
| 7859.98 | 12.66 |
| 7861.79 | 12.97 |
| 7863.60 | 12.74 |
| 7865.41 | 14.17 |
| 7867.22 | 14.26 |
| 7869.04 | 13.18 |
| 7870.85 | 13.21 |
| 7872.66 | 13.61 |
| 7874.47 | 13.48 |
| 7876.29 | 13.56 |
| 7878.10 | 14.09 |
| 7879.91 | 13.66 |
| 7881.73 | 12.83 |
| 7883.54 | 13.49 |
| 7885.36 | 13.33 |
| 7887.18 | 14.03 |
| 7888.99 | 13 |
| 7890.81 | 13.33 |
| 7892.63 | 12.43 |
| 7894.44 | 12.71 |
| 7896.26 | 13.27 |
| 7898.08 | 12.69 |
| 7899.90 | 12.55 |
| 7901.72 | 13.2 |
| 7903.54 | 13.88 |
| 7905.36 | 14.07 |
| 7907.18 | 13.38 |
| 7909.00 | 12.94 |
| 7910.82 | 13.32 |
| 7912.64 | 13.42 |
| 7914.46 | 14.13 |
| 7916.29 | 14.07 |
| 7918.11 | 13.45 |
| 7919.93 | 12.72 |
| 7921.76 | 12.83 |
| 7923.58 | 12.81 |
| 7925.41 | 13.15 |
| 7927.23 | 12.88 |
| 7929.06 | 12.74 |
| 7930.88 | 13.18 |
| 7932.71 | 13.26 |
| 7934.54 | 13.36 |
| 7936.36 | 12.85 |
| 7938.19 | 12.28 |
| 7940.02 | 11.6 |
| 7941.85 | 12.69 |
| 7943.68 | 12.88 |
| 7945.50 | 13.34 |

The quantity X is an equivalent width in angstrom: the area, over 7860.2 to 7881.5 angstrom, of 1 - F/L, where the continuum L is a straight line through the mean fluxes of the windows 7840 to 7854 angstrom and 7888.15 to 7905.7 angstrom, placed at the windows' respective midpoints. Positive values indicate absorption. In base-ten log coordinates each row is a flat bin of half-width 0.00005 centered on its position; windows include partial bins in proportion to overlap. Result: -0.44 angstrom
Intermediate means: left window 13.3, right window 13.1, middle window 13.5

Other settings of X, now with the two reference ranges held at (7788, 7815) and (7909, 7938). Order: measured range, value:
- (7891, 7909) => 0.1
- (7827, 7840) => 0.3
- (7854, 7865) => 0.2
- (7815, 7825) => -0.1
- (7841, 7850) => -0.1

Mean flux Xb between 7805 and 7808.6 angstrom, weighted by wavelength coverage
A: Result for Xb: 13.2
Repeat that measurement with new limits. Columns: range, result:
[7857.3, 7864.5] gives 12.8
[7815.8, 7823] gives 13.5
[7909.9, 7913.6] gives 13.4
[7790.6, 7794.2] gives 12.8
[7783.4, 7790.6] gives 13.3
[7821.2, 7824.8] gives 13.1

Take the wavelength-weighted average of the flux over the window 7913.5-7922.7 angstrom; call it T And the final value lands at 13.4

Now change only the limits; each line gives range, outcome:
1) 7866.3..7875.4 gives 13.5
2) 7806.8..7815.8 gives 13.3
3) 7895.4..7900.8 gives 12.8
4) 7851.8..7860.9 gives 13.1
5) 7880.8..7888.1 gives 13.4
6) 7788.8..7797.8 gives 13.3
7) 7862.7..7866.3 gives 13.5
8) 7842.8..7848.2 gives 13.5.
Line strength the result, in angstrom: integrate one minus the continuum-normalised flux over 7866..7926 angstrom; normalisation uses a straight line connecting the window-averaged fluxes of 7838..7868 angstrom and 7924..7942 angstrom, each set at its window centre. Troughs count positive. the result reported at -1.5 angstrom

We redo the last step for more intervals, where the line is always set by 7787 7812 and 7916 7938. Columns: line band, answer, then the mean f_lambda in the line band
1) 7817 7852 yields 0.2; 13.2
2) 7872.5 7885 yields -0.3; 13.5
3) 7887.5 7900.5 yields 0.2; 12.9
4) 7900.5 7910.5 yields -0.3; 13.5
